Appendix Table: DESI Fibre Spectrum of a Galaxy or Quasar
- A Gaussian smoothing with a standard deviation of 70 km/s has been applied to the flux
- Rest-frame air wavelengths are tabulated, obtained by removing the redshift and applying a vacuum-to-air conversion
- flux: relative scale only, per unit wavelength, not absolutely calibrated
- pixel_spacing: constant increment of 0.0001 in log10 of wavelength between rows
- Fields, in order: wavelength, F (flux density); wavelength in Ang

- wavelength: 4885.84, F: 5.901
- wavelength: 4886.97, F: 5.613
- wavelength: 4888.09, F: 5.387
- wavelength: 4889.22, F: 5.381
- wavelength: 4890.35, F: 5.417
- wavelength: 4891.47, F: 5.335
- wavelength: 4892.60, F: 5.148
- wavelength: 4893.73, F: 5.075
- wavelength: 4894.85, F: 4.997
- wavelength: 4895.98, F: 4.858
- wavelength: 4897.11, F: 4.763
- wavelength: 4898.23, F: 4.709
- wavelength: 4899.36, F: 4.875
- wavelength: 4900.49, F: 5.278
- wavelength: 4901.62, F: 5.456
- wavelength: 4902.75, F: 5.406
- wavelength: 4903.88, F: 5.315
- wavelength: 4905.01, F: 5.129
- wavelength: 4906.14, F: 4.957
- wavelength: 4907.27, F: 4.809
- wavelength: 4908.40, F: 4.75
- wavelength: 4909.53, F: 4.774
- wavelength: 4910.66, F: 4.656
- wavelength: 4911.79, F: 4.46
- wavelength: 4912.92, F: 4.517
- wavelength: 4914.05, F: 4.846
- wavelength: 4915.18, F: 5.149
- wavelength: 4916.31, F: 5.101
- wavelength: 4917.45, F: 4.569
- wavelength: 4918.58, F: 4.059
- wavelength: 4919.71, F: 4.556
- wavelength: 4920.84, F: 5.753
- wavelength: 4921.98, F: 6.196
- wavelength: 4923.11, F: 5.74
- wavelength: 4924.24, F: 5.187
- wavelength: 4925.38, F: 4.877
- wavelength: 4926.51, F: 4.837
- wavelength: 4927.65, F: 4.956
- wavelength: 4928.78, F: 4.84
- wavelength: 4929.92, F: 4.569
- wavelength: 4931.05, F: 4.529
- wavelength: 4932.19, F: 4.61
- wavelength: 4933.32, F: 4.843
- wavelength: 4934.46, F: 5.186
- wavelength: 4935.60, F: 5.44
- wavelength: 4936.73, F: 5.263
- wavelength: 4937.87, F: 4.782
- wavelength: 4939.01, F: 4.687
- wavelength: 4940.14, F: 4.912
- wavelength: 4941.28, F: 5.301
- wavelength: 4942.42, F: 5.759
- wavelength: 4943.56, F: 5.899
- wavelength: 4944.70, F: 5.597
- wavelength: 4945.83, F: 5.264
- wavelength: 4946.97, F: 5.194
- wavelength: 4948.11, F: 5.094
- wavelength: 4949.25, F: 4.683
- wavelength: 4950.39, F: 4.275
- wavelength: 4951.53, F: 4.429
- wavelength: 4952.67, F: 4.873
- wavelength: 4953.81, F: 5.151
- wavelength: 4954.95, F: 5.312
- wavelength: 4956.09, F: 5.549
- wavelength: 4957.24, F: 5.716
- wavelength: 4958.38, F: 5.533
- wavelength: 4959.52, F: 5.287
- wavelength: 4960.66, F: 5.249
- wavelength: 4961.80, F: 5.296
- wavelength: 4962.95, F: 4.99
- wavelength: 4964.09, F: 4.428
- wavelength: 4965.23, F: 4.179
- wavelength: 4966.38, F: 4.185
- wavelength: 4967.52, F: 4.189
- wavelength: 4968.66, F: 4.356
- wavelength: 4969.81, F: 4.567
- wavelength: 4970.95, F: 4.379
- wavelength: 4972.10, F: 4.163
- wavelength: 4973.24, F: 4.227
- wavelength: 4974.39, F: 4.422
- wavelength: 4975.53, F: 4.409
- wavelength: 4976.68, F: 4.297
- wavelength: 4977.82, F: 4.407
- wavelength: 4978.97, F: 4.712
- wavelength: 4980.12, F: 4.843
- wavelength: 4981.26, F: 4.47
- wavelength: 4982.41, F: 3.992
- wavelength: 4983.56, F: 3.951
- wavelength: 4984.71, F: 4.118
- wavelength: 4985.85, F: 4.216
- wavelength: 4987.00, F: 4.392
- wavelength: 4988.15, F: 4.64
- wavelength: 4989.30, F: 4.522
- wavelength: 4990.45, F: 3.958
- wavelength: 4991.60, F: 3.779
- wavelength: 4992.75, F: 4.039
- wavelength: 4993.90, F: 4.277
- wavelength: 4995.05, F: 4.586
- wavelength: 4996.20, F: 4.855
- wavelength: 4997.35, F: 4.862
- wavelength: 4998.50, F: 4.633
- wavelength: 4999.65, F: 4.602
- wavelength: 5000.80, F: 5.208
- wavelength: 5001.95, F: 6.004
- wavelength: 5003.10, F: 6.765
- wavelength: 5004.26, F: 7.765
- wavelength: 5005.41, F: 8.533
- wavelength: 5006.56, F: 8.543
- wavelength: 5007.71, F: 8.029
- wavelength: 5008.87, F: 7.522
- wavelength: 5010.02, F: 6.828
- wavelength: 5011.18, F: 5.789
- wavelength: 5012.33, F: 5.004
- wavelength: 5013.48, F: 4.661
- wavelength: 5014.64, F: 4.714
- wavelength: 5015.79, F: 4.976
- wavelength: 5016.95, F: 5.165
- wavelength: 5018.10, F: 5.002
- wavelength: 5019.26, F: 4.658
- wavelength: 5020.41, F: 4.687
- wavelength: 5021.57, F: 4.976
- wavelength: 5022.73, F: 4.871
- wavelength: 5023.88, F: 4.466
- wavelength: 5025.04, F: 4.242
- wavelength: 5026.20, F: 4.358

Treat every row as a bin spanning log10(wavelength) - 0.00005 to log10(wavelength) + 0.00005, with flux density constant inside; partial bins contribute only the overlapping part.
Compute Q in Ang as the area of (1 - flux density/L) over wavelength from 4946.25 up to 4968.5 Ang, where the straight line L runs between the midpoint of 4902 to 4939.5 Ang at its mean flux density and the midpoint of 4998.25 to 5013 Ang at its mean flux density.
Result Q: 2.9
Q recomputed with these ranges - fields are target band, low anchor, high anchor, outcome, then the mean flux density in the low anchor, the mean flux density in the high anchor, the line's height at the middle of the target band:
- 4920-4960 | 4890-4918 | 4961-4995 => -3.99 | 4.97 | 4.37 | 4.68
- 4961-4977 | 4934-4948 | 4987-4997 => 1.06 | 5.27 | 4.35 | 4.76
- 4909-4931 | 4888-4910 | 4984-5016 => 1.00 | 5.08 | 5.42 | 5.15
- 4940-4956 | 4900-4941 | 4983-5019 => -0.13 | 4.97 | 5.35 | 5.1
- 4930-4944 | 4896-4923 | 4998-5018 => 0.59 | 4.97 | 6.14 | 5.3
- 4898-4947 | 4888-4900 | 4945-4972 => -0.53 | 5.07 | 4.87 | 4.98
